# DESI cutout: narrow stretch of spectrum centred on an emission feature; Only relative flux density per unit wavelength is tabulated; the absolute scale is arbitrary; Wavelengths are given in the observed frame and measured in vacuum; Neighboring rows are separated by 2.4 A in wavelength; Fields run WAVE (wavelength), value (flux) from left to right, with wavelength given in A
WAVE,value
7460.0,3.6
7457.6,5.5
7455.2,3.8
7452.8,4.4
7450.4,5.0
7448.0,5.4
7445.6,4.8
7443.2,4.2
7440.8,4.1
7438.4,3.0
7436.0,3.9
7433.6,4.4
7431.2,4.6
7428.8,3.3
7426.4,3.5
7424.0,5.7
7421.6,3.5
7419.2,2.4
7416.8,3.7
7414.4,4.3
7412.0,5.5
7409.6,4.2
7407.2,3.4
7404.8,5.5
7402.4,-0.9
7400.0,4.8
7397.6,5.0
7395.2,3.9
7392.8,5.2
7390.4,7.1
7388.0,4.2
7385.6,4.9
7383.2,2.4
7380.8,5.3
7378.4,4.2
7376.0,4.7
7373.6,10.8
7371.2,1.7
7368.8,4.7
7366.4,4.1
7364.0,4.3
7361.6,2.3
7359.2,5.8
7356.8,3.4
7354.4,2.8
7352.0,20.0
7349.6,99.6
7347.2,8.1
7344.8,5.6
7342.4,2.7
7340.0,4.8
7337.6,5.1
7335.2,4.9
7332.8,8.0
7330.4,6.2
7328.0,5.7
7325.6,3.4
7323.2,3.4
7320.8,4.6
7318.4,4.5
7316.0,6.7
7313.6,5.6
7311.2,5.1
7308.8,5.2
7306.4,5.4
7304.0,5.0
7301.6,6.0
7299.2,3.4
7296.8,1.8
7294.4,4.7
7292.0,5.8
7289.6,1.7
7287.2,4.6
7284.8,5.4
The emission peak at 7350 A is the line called H-alpha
